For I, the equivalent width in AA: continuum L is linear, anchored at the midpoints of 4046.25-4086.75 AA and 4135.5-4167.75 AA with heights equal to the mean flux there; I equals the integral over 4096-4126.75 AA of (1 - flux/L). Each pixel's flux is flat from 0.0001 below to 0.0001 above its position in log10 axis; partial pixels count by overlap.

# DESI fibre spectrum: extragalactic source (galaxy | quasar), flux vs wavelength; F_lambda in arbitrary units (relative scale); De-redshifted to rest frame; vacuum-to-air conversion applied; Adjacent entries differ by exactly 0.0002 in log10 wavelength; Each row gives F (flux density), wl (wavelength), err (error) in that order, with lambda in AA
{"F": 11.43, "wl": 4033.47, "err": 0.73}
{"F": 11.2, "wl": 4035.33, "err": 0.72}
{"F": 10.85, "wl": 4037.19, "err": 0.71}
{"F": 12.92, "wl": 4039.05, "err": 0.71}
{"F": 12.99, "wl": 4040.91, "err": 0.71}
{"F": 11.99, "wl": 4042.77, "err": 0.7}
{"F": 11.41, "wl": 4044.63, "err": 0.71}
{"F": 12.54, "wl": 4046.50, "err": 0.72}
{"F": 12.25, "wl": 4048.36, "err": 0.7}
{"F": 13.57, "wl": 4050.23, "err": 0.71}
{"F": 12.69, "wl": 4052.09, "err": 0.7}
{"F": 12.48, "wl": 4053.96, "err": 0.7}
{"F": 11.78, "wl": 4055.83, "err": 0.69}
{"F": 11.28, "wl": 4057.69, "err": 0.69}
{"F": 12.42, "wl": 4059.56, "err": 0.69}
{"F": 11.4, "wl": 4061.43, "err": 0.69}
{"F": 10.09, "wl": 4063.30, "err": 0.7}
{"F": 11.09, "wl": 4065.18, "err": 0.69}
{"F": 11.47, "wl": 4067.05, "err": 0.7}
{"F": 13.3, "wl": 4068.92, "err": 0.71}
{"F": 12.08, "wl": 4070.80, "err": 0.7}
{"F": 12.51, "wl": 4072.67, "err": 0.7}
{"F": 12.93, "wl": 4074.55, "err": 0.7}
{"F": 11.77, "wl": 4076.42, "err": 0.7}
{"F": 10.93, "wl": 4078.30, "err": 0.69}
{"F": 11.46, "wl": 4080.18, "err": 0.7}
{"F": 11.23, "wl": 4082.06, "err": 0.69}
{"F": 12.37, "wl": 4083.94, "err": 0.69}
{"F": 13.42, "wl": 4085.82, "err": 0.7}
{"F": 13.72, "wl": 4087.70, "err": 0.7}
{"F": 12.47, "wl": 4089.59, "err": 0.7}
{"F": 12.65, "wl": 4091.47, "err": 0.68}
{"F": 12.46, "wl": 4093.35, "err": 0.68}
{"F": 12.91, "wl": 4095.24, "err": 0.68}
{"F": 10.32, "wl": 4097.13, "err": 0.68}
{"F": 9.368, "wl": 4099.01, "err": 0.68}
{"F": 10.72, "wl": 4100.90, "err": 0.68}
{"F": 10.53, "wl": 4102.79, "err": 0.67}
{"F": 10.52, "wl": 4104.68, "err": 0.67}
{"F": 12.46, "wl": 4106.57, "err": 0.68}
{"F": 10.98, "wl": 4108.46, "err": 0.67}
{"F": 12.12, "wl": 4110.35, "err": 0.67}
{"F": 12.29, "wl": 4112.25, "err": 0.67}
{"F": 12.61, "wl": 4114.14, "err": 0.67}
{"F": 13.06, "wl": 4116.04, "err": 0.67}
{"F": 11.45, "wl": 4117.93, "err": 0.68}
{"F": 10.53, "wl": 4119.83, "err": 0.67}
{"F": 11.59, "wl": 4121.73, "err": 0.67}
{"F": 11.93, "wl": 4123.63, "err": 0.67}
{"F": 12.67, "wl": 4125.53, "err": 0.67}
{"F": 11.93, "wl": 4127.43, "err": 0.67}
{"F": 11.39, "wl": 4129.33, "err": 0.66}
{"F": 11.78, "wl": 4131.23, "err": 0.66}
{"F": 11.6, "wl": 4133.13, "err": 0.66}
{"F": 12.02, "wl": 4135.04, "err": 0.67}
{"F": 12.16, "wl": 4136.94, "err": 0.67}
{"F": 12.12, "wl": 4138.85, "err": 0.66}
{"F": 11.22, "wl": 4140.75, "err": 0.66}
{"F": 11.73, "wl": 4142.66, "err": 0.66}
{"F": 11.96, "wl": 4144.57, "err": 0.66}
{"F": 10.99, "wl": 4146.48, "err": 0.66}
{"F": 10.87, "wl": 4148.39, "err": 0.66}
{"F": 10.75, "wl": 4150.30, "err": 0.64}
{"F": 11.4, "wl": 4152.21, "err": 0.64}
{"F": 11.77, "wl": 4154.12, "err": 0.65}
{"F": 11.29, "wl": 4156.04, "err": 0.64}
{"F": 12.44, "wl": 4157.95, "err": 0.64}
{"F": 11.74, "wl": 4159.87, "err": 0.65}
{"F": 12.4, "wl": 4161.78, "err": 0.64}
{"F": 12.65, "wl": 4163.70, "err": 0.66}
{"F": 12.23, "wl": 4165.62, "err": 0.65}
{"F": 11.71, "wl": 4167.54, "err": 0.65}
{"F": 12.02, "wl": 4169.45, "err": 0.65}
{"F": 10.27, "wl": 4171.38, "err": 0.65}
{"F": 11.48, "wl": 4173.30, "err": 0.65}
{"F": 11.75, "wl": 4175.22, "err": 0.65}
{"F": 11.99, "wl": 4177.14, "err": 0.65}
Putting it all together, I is 1.1 AA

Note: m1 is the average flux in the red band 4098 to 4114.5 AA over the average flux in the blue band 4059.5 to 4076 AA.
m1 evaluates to 0.95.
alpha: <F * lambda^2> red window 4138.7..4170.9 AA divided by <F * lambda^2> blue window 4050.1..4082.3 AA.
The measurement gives 1.03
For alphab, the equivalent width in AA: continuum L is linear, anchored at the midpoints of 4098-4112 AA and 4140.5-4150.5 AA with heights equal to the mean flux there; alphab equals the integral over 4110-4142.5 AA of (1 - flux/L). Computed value -2.2 AA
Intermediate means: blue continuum 11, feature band 11.9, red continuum 11.3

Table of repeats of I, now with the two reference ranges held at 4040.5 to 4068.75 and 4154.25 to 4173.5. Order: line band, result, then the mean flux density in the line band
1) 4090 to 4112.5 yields 0.9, 11.4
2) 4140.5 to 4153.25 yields 0.6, 11.3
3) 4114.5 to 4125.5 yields 0.0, 11.8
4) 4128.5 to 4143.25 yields 0.1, 11.8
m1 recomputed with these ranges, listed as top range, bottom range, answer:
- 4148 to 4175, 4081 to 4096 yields 0.92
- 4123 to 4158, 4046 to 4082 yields 0.97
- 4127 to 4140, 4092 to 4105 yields 1.07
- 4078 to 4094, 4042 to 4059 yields 1.01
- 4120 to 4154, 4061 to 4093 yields 0.96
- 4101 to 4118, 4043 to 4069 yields 0.98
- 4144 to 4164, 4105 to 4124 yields 0.98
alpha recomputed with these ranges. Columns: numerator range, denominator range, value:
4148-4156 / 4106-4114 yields 0.95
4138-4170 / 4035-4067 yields 1.03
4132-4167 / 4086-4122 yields 1.02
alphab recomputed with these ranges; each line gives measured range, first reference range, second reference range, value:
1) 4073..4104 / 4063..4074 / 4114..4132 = 0.1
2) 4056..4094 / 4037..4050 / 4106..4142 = 0.2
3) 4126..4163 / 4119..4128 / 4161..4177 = 0.3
